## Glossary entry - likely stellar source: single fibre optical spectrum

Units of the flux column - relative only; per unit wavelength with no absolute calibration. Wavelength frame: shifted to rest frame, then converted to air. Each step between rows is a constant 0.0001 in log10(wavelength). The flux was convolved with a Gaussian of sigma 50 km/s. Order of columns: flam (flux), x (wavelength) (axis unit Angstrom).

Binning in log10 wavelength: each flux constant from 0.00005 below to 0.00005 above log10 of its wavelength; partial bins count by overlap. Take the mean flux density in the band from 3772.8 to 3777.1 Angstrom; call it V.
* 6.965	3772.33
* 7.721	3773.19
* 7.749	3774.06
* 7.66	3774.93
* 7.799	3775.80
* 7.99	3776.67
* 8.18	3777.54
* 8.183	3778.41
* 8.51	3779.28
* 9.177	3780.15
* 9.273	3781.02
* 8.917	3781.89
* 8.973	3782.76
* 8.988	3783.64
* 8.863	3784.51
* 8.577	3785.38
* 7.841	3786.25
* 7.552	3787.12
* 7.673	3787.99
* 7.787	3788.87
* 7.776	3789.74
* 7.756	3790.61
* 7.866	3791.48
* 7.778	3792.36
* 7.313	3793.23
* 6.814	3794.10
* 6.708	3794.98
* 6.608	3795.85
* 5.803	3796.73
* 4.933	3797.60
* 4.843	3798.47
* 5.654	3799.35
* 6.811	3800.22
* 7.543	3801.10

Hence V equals 7.78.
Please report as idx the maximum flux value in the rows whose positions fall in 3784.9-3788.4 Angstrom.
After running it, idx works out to 8.577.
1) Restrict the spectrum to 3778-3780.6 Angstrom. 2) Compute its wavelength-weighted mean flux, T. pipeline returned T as 8.63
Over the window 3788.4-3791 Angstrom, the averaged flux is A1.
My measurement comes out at 7.76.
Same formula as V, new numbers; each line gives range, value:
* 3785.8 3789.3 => 7.71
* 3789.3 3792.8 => 7.8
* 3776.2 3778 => 8.08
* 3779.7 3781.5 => 9.22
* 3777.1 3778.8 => 8.18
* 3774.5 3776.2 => 7.73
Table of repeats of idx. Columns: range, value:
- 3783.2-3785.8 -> 8.988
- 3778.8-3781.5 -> 9.273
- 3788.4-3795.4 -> 7.866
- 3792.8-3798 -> 7.313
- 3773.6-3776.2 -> 7.799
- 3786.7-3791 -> 7.787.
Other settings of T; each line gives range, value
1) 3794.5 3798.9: 5.79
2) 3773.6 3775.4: 7.7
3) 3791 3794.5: 7.46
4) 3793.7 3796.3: 6.68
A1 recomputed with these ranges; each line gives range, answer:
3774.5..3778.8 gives 7.96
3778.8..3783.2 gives 8.96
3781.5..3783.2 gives 8.93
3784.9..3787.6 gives 8.02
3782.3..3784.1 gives 8.94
